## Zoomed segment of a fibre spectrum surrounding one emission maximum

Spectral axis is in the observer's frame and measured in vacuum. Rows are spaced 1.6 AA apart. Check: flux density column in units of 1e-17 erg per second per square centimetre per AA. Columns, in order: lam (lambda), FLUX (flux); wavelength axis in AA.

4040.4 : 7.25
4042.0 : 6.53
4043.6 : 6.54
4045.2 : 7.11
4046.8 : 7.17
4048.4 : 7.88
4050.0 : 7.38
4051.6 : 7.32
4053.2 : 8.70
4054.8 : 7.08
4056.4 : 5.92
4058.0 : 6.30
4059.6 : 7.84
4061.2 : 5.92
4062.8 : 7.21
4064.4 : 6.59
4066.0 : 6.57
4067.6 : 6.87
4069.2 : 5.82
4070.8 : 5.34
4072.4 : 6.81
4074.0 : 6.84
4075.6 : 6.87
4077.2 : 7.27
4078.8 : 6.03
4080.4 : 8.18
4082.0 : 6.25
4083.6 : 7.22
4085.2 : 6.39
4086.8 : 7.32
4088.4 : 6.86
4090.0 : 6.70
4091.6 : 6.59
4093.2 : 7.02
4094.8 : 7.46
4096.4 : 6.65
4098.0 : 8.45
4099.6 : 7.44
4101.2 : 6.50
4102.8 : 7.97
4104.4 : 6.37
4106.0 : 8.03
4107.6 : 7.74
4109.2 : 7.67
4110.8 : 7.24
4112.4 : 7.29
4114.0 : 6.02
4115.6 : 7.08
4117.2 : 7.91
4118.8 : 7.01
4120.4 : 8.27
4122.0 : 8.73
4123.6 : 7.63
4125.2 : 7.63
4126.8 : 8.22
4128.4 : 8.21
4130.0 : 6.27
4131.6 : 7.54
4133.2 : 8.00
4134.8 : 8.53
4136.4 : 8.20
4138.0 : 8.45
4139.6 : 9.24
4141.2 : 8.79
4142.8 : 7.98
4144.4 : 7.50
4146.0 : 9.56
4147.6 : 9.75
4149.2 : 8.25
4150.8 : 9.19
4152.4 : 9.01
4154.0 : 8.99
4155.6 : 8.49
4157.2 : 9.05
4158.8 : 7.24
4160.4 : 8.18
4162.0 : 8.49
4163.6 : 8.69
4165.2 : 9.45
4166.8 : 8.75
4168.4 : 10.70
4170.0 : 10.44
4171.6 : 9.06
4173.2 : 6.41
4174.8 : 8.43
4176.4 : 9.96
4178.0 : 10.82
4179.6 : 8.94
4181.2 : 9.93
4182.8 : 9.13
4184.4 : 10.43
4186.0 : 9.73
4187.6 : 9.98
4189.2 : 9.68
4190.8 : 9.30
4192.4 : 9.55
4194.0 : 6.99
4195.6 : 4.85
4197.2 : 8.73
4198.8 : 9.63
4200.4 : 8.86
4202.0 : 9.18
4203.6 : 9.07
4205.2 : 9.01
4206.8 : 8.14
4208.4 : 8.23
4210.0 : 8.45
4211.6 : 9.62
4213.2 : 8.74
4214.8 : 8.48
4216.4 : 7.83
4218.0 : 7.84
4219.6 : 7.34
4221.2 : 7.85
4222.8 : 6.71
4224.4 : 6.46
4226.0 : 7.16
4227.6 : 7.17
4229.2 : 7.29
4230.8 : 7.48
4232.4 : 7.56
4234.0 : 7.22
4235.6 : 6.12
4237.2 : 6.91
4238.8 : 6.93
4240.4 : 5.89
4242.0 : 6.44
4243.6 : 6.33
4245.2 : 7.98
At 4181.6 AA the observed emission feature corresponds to C III] 1909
